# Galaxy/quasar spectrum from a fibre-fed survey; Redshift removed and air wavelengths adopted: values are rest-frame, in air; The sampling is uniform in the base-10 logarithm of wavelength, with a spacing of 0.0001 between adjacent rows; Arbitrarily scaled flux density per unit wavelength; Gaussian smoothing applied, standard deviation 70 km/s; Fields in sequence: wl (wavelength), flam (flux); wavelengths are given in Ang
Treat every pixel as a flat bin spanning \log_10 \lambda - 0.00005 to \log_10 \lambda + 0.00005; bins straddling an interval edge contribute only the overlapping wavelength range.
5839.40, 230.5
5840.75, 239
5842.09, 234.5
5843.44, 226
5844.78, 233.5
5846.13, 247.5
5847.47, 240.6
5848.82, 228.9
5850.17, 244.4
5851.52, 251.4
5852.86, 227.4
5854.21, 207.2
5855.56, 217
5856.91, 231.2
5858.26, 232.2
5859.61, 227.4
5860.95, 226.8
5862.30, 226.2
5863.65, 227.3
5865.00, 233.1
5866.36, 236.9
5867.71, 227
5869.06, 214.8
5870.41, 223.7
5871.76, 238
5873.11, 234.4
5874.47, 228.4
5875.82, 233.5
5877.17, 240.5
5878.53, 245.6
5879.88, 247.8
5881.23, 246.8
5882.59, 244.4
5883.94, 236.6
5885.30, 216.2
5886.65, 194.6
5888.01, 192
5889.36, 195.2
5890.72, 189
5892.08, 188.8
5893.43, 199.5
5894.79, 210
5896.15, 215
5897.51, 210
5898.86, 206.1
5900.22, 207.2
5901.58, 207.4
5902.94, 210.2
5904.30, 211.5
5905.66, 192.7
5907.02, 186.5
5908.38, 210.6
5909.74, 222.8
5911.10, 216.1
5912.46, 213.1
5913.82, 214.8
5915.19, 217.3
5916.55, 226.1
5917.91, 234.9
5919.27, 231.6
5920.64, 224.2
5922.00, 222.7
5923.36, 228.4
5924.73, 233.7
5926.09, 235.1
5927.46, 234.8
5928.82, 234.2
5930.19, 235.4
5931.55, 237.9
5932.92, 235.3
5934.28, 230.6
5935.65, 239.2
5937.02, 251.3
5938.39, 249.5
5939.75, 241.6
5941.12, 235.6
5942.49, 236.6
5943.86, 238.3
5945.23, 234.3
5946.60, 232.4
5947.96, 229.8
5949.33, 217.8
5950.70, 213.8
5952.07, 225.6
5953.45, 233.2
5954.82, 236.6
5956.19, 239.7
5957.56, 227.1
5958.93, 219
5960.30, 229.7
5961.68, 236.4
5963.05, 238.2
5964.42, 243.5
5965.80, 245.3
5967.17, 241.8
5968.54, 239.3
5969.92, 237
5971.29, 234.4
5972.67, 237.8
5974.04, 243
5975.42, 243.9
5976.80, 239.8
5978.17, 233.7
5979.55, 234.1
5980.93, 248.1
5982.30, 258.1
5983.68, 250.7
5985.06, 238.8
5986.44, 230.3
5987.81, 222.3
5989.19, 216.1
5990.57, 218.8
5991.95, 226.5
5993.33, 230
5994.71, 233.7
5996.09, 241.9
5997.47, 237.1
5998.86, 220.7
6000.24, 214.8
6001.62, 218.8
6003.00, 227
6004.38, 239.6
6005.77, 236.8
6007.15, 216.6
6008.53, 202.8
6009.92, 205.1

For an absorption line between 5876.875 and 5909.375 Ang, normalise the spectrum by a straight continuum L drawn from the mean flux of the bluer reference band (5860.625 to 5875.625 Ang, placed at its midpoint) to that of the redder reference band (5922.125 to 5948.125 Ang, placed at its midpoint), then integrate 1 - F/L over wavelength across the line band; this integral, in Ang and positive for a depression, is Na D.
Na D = 2.7 Ang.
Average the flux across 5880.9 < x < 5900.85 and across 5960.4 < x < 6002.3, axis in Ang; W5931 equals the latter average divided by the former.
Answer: 1.12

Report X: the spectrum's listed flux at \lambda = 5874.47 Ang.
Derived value 228.4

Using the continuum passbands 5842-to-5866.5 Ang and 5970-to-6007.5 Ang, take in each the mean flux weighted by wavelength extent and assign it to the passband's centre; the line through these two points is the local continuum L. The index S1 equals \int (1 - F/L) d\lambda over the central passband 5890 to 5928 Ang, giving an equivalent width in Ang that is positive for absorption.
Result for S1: 2.9 Ang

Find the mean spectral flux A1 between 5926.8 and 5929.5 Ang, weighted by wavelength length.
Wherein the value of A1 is 235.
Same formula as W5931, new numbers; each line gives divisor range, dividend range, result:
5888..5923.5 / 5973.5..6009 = 1.10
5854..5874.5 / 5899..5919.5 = 0.94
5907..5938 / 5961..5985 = 1.06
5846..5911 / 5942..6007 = 1.05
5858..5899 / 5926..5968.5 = 1.06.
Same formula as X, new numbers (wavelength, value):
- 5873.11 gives 234.4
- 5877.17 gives 240.5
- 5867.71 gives 227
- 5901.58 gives 207.4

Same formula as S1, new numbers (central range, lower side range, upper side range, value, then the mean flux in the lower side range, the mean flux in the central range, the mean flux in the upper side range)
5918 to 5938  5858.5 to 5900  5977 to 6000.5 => -0.64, 222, 234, 233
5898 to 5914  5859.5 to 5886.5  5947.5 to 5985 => 1.75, 232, 208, 236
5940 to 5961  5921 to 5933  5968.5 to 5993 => 0.36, 233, 230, 236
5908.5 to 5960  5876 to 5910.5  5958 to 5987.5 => -0.87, 213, 230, 239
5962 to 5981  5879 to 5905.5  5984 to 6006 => -1.27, 212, 240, 228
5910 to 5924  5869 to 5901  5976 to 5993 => 0.08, 219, 223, 235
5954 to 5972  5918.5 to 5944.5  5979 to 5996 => -0.09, 236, 236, 234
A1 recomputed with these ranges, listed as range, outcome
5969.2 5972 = 235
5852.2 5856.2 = 217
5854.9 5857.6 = 224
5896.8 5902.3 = 208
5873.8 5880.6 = 239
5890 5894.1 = 192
